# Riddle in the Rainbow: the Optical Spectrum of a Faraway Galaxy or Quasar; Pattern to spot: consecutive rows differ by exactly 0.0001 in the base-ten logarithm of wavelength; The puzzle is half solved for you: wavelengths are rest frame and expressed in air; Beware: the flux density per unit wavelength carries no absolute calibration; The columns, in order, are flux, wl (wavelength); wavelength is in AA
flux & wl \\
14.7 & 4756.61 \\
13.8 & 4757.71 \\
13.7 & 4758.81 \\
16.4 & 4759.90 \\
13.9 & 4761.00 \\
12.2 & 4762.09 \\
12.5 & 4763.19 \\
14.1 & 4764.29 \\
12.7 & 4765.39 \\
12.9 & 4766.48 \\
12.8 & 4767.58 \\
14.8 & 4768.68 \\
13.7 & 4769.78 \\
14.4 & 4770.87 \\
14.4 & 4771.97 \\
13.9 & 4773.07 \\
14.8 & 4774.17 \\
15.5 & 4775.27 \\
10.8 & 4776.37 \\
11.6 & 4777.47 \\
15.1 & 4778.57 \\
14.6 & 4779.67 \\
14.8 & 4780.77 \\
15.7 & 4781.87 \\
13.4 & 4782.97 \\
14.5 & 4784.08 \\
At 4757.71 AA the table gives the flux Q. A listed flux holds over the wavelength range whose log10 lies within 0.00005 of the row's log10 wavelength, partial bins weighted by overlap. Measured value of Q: 13.8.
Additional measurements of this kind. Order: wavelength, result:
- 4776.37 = 10.8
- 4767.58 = 12.8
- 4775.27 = 15.5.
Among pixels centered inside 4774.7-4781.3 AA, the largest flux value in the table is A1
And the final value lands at 15.5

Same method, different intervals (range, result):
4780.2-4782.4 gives 15.7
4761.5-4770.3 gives 14.8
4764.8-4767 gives 12.9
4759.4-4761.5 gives 16.4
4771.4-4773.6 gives 14.4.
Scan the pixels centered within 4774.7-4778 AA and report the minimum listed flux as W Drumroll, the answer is 10.8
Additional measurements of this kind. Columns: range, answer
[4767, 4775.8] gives 12.8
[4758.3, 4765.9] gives 12.2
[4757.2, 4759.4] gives 13.7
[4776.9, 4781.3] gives 11.6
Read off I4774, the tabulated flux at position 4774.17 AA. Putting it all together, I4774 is 14.8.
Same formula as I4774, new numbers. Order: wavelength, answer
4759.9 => 16.4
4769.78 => 13.7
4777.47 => 11.6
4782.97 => 13.4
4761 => 13.9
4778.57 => 15.1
